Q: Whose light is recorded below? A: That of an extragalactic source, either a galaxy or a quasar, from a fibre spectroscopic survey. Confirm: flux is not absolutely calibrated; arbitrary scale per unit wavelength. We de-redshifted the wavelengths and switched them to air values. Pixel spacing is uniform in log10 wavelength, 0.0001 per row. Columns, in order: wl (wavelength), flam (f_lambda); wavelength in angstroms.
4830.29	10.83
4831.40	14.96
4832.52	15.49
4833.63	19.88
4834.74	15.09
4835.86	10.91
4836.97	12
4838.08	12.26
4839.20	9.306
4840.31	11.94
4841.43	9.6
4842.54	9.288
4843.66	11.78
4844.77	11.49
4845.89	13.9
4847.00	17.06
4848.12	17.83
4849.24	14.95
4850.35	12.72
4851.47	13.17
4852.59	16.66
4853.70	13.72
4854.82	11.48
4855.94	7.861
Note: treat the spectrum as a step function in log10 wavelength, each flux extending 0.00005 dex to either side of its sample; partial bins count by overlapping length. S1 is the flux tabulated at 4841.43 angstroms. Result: 9.6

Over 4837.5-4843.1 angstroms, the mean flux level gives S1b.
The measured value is 10.5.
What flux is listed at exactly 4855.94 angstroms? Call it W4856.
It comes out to 7.861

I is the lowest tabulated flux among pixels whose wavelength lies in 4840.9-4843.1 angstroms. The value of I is 9.288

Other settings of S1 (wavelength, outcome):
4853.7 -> 13.72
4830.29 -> 10.83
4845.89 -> 13.9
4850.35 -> 12.72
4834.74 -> 15.09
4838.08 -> 12.26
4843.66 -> 11.78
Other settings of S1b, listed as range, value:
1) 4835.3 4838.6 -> 11.7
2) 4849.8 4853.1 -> 14.1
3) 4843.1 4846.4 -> 12.4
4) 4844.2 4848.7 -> 15.1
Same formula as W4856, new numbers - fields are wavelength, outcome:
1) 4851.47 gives 13.17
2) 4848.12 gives 17.83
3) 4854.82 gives 11.48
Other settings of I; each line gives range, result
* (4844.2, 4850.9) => 11.49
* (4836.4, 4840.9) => 9.306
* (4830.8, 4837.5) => 10.91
